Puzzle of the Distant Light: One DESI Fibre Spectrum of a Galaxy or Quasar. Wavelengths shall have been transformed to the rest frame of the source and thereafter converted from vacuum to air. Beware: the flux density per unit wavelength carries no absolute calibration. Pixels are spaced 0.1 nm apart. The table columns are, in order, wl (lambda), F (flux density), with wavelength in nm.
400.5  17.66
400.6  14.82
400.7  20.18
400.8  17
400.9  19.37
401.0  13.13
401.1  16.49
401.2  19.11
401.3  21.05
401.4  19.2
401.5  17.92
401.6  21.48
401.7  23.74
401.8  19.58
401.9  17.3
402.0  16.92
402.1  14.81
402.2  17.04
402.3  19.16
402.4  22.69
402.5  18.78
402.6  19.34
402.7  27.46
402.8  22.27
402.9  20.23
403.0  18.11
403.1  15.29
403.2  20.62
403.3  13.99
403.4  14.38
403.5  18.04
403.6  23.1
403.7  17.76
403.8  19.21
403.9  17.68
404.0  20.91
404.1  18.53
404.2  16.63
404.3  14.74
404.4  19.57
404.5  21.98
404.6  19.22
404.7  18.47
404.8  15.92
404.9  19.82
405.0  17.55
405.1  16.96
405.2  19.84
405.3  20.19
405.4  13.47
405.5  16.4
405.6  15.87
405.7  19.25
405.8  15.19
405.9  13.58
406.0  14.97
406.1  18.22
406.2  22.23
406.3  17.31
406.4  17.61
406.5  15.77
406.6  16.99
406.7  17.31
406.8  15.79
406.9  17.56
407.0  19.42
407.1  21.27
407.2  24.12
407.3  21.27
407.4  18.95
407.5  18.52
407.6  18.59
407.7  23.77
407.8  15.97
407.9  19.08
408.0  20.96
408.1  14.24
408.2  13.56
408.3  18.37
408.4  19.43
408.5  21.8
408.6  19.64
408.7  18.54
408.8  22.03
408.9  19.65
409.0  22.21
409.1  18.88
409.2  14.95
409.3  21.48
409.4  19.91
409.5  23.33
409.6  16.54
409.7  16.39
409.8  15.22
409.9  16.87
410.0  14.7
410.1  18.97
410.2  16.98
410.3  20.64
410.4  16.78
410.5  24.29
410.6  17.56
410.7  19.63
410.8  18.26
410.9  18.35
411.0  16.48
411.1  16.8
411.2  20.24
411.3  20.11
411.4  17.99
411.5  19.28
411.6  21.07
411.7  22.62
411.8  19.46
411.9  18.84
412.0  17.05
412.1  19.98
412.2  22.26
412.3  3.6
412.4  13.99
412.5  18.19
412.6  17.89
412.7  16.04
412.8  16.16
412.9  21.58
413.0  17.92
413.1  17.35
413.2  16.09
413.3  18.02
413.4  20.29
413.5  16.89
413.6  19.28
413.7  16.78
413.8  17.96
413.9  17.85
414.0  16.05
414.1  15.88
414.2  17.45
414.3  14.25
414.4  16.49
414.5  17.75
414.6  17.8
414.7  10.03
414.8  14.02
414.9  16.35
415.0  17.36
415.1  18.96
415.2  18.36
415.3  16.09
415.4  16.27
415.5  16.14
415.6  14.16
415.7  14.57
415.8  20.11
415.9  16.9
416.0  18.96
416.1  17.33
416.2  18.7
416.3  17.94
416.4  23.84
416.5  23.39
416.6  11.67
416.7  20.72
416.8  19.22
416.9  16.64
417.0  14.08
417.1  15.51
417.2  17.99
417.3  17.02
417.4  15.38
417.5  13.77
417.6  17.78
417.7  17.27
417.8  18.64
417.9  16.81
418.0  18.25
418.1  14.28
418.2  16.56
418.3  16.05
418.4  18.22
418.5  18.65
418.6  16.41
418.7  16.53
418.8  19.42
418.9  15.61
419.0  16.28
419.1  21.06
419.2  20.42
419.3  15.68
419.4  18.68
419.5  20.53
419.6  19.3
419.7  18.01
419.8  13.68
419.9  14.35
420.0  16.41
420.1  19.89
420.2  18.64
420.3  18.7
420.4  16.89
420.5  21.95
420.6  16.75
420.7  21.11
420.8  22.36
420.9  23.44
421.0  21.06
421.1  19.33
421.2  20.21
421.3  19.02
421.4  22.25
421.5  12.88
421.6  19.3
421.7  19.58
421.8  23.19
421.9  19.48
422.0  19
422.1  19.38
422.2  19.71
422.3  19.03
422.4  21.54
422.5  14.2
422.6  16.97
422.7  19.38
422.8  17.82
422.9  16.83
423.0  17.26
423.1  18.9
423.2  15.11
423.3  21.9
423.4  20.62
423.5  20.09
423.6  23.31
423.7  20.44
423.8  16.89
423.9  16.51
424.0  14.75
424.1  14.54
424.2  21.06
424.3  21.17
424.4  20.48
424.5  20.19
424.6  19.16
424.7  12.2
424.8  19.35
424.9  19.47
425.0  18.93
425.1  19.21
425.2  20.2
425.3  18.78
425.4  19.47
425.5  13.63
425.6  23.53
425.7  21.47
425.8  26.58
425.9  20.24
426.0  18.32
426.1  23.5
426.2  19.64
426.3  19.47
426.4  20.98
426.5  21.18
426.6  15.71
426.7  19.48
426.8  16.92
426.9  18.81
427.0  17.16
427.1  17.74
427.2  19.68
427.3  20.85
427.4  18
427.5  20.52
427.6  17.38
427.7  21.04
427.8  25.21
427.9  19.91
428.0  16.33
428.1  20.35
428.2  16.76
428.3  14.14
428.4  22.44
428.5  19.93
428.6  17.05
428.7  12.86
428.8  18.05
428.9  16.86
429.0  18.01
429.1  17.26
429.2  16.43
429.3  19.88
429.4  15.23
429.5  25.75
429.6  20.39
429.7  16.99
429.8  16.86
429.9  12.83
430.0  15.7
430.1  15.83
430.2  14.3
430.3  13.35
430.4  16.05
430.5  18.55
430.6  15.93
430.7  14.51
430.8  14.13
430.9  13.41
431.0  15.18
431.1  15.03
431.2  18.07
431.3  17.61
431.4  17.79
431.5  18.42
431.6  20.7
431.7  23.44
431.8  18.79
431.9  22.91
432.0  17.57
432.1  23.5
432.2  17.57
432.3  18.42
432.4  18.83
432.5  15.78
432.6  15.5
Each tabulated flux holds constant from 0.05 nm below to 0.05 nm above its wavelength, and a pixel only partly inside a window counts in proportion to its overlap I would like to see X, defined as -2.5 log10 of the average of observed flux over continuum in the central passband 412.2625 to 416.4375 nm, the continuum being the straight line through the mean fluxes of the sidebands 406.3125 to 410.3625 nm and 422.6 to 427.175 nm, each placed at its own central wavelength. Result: 0.12 mag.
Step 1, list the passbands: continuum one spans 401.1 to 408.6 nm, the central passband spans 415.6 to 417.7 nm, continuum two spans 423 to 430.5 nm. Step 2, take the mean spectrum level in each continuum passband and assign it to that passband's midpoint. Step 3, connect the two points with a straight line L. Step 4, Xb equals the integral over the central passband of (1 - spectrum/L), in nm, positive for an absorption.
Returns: 0.13 nm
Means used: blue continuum 18.6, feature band 17.5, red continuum 18.6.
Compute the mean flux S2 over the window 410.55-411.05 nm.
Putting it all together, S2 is 18.1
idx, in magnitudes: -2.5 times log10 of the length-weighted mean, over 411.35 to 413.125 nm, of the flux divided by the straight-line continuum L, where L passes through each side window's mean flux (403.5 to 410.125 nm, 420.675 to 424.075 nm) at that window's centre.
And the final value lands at 0.05 mag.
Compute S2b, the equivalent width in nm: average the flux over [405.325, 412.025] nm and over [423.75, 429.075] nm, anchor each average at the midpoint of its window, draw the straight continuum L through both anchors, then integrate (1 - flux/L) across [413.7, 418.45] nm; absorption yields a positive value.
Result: 0.436 nm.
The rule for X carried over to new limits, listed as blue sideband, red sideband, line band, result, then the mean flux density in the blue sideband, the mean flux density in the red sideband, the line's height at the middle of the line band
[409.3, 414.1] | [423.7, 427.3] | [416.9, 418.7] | 0.117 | 18.1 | 19.1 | 18.5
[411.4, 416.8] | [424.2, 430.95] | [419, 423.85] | -0.059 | 17.5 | 18.4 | 18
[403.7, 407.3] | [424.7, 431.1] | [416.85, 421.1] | 0.023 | 18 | 18.2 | 18.2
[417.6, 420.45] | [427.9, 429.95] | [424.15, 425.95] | -0.119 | 17.5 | 17.8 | 17.7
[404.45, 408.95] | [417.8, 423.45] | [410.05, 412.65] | 0.003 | 18.4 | 18.5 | 18.4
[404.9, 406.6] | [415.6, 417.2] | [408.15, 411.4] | -0.074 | 17.2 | 17.9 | 17.5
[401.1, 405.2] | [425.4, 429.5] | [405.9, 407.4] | 0.030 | 18.9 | 19.1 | 18.9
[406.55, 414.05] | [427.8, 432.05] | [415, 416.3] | 0.058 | 18.4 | 17.5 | 18.2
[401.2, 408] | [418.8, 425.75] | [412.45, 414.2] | 0.064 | 18.6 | 18.8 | 18.7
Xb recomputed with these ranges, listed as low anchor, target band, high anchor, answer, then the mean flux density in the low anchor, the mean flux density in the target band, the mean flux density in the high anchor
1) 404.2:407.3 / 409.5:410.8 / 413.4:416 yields -0.06 nm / 17.9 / 18.1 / 16.7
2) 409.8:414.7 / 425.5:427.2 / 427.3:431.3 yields -0.23 nm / 17.7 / 19.8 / 17.4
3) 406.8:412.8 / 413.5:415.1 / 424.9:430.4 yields 0.19 nm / 18.6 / 16.5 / 18.6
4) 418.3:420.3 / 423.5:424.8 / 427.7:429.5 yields -0.03 nm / 17.8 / 18.5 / 18.3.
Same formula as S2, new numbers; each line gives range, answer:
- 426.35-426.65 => 19.3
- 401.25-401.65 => 19.9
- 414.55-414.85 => 14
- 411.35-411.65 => 19.4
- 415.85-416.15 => 17.7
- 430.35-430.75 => 16.3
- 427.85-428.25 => 18.3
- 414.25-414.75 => 15.3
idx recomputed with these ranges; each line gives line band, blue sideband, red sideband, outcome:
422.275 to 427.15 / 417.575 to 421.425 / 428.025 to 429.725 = -0.04 mag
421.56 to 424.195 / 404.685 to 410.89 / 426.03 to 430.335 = -0.02 mag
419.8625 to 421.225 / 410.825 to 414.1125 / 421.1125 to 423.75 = -0.03 mag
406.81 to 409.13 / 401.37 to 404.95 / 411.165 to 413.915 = -0.05 mag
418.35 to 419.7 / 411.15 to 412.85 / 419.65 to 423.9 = 0.03 mag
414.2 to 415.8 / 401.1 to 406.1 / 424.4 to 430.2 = 0.16 mag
